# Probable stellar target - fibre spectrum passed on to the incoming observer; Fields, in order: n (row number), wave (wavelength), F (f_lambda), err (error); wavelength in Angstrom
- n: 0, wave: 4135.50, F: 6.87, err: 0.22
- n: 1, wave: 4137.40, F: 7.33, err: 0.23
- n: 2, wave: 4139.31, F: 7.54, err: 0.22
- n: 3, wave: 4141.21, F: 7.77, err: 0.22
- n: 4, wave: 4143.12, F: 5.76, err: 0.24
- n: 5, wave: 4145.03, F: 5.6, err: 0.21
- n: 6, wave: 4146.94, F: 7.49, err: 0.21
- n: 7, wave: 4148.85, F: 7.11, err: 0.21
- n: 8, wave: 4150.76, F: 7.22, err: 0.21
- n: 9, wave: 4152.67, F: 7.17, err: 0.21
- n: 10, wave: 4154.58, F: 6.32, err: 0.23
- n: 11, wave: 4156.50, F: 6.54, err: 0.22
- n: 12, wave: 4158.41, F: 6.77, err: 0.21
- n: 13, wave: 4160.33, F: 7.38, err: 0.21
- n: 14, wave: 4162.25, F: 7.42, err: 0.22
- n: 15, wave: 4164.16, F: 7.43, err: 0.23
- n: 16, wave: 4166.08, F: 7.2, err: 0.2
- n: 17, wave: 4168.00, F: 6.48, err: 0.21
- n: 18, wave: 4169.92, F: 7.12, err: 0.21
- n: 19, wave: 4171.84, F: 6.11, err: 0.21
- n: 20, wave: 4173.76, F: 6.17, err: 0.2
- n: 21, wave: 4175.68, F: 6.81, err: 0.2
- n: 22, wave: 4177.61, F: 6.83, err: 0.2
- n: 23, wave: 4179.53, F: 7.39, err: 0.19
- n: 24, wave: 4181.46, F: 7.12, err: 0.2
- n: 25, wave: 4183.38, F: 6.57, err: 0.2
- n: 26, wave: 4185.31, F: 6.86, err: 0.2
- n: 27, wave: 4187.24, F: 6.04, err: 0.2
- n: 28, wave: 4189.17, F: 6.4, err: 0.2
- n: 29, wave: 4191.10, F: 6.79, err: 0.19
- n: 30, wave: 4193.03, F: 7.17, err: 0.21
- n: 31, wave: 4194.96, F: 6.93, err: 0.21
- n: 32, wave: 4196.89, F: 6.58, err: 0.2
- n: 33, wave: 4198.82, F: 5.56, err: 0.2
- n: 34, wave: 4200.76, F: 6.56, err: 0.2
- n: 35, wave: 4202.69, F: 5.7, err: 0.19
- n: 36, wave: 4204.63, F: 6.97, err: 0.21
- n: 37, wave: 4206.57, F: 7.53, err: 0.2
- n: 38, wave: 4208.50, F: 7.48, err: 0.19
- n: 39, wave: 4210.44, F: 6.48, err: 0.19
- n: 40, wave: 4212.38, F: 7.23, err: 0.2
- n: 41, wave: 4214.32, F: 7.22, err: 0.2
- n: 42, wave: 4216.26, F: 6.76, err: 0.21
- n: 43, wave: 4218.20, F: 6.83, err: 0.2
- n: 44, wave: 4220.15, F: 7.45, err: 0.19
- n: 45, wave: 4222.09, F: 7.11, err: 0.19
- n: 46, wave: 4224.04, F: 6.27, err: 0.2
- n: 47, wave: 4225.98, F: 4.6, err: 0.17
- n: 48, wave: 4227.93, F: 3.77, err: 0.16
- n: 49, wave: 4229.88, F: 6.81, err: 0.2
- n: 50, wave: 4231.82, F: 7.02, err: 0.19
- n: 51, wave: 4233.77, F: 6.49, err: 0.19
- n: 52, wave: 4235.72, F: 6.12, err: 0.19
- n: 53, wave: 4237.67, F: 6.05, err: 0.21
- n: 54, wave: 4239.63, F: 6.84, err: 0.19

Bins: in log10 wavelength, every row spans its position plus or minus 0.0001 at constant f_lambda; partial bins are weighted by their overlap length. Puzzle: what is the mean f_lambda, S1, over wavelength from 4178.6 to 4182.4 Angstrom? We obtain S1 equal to 7.25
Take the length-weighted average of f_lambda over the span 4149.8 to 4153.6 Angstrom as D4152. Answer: 7.2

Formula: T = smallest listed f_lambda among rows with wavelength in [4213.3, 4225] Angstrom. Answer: 6.27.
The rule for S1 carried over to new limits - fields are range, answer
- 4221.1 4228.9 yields 5.44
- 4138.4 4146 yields 6.67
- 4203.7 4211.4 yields 7.12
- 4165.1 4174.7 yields 6.62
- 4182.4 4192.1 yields 6.54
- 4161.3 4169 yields 7.14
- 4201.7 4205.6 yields 6.34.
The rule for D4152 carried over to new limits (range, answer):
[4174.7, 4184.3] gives 6.95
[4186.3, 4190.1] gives 6.22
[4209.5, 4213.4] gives 6.86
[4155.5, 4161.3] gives 6.88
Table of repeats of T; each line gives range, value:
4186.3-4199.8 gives 5.56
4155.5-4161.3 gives 6.54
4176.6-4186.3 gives 6.57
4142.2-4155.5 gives 5.6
